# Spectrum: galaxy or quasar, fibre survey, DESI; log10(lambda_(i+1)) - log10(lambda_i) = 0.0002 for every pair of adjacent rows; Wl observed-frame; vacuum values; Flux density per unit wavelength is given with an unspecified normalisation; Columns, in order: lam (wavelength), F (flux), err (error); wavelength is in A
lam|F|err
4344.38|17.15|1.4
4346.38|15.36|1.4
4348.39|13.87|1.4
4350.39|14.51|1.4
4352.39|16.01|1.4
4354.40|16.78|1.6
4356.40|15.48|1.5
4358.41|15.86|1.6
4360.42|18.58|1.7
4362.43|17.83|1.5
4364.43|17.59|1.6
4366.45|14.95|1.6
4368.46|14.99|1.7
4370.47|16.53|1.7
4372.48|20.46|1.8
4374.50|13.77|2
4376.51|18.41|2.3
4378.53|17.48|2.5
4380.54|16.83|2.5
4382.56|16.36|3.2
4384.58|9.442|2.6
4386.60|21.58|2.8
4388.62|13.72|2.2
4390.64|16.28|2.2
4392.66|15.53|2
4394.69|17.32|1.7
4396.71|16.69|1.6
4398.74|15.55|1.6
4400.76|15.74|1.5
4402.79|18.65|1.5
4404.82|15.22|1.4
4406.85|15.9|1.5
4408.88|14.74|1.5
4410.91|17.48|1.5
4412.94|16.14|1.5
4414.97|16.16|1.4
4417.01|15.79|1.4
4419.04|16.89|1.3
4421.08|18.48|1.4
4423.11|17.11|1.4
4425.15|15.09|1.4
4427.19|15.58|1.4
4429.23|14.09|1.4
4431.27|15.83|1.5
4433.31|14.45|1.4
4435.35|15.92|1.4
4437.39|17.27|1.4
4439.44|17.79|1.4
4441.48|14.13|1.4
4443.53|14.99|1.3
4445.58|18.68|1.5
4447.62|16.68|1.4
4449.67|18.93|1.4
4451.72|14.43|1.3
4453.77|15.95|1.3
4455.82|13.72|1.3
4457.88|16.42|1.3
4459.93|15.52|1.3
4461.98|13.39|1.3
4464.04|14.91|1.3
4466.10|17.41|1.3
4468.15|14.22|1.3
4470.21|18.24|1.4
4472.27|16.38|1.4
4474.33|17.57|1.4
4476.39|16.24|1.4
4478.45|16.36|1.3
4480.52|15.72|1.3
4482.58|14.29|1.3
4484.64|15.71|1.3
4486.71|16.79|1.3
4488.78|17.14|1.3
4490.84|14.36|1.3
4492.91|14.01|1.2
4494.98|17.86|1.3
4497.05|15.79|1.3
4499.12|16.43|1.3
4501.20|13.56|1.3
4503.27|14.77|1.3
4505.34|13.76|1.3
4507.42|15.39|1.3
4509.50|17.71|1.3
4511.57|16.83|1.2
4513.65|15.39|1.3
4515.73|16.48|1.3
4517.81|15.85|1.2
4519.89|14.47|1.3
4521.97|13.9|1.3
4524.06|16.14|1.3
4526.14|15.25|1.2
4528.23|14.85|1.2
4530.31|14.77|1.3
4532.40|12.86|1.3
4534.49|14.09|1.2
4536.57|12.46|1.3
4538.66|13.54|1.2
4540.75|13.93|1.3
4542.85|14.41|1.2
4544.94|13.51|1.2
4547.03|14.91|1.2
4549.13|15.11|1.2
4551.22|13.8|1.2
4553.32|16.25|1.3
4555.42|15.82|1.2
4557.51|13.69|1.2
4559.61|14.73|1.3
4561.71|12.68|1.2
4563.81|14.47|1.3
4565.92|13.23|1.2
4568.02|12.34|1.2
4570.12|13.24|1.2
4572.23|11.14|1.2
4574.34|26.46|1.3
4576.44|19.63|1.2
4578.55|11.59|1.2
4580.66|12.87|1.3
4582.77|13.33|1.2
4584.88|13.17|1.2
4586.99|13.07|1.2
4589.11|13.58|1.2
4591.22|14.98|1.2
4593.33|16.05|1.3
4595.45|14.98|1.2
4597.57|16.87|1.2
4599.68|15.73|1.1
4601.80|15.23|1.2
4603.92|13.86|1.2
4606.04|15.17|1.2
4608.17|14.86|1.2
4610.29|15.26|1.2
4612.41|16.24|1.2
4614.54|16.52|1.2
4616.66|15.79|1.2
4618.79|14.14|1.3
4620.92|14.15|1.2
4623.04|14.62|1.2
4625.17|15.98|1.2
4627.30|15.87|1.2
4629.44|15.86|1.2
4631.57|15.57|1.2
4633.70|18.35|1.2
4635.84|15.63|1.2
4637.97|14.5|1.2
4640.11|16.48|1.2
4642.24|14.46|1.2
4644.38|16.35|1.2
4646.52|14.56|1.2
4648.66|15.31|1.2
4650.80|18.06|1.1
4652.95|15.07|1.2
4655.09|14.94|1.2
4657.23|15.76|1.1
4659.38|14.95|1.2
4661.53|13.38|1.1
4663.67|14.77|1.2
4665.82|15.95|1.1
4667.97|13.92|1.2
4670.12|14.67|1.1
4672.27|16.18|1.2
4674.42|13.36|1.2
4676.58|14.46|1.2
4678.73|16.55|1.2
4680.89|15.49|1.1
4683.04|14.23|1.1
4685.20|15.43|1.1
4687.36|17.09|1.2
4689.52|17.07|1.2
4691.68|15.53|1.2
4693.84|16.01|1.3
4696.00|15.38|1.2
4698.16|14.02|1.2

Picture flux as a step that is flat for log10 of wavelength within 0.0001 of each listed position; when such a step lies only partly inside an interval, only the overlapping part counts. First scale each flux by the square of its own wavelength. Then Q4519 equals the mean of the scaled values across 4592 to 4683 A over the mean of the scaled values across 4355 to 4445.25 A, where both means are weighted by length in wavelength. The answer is 1.05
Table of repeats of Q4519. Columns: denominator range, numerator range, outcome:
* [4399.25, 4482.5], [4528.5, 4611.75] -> 0.96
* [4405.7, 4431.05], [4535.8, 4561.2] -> 0.94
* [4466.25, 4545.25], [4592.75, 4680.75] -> 1.06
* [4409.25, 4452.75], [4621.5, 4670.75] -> 1.04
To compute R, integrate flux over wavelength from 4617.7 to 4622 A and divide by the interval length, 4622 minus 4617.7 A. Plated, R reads 14.2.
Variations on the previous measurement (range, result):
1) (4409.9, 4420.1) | 16.5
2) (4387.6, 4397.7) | 15.9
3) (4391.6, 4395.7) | 16.4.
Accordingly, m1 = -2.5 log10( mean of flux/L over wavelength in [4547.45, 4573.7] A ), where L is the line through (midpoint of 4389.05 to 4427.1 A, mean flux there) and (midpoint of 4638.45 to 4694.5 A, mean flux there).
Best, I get 0.12 mag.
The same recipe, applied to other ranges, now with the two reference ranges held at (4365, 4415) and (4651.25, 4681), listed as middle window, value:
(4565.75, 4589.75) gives 0.06 mag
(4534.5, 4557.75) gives 0.09 mag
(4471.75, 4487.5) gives -0.02 mag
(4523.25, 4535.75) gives 0.07 mag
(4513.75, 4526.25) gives 0.02 mag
